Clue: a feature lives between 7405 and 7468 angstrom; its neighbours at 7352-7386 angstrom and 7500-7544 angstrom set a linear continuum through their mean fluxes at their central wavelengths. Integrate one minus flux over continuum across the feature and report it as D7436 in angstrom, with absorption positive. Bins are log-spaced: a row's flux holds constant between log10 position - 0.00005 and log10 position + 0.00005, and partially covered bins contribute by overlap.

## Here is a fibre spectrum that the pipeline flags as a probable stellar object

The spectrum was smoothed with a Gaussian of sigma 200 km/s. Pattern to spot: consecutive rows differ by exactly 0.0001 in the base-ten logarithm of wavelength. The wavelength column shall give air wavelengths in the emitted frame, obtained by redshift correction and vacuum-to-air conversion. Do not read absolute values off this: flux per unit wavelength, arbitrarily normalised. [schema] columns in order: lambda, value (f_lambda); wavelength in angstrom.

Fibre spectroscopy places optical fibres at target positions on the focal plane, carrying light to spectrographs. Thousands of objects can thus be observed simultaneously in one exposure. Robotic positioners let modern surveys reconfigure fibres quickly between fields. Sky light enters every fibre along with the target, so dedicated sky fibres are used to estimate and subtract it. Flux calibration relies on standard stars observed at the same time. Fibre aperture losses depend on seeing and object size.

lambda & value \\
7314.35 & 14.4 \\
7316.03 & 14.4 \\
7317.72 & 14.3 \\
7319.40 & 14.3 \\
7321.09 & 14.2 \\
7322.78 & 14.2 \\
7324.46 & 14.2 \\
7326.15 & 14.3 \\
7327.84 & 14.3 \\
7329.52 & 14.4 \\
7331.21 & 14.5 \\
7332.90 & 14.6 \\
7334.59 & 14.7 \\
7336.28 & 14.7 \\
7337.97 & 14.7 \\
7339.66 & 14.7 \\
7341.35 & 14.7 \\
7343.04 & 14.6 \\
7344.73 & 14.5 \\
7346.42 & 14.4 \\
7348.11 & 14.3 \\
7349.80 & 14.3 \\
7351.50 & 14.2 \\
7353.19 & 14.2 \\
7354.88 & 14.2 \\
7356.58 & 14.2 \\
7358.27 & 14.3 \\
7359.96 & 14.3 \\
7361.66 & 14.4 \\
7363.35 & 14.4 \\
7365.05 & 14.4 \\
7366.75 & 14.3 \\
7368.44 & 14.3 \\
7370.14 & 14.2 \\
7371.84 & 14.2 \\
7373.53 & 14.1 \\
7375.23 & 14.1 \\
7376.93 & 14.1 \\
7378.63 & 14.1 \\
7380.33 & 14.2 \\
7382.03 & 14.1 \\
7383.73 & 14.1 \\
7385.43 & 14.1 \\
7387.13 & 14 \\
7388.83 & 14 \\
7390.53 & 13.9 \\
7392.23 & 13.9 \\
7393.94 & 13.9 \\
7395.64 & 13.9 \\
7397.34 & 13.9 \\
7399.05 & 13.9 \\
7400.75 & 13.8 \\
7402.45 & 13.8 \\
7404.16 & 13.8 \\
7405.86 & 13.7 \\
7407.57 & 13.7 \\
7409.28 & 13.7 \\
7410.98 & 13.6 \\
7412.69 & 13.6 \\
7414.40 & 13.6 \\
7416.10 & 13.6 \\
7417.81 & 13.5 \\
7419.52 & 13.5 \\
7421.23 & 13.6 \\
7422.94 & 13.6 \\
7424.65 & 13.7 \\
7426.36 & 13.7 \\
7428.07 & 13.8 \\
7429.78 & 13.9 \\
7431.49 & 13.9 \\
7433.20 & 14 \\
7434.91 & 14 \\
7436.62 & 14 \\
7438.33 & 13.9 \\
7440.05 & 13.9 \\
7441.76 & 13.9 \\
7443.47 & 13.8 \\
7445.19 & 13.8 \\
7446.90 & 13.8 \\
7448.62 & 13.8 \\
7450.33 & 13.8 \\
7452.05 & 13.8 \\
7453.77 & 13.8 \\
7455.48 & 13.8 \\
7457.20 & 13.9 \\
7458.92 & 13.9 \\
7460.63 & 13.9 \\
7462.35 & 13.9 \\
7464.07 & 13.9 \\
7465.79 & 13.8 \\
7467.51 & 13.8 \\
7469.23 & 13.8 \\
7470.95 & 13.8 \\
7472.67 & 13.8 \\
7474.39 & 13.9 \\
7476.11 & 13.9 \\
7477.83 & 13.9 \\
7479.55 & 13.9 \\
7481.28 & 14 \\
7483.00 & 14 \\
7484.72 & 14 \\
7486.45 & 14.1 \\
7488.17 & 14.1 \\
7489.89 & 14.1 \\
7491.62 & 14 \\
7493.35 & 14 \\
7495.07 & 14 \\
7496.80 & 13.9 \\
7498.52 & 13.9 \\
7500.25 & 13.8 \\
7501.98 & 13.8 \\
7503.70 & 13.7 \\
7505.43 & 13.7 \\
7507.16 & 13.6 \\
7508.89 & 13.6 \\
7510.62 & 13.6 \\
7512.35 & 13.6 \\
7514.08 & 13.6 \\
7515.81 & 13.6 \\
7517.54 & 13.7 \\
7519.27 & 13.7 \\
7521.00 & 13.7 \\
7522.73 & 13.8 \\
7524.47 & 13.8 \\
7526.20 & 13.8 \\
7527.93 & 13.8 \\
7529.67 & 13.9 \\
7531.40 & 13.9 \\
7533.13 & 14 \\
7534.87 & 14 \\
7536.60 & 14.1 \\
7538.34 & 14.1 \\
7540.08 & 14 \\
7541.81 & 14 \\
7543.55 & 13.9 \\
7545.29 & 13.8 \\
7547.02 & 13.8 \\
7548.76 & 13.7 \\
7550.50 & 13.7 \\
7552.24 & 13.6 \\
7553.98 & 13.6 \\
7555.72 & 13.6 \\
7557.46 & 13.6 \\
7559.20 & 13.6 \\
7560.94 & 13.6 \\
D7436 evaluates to 1.13 angstrom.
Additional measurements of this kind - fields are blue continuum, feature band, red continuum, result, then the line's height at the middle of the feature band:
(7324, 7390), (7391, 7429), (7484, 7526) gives 1.1 angstrom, 14.1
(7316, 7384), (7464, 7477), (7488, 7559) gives 0.1 angstrom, 14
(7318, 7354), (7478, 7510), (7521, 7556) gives 0.2 angstrom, 14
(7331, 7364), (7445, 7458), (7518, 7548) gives 0.3 angstrom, 14.1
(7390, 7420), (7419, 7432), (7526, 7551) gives 0.0 angstrom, 13.8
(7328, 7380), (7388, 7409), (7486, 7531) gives 0.5 angstrom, 14.2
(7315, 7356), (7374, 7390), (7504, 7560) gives 0.2 angstrom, 14.3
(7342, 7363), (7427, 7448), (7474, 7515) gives 0.2 angstrom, 14.1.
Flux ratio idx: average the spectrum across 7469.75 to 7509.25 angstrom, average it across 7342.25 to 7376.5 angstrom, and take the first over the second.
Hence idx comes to 0.97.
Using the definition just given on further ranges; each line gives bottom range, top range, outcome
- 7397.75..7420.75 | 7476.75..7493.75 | 1.02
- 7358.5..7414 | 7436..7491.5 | 0.99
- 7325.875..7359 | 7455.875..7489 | 0.96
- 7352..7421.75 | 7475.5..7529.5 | 0.99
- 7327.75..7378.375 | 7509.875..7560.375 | 0.96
